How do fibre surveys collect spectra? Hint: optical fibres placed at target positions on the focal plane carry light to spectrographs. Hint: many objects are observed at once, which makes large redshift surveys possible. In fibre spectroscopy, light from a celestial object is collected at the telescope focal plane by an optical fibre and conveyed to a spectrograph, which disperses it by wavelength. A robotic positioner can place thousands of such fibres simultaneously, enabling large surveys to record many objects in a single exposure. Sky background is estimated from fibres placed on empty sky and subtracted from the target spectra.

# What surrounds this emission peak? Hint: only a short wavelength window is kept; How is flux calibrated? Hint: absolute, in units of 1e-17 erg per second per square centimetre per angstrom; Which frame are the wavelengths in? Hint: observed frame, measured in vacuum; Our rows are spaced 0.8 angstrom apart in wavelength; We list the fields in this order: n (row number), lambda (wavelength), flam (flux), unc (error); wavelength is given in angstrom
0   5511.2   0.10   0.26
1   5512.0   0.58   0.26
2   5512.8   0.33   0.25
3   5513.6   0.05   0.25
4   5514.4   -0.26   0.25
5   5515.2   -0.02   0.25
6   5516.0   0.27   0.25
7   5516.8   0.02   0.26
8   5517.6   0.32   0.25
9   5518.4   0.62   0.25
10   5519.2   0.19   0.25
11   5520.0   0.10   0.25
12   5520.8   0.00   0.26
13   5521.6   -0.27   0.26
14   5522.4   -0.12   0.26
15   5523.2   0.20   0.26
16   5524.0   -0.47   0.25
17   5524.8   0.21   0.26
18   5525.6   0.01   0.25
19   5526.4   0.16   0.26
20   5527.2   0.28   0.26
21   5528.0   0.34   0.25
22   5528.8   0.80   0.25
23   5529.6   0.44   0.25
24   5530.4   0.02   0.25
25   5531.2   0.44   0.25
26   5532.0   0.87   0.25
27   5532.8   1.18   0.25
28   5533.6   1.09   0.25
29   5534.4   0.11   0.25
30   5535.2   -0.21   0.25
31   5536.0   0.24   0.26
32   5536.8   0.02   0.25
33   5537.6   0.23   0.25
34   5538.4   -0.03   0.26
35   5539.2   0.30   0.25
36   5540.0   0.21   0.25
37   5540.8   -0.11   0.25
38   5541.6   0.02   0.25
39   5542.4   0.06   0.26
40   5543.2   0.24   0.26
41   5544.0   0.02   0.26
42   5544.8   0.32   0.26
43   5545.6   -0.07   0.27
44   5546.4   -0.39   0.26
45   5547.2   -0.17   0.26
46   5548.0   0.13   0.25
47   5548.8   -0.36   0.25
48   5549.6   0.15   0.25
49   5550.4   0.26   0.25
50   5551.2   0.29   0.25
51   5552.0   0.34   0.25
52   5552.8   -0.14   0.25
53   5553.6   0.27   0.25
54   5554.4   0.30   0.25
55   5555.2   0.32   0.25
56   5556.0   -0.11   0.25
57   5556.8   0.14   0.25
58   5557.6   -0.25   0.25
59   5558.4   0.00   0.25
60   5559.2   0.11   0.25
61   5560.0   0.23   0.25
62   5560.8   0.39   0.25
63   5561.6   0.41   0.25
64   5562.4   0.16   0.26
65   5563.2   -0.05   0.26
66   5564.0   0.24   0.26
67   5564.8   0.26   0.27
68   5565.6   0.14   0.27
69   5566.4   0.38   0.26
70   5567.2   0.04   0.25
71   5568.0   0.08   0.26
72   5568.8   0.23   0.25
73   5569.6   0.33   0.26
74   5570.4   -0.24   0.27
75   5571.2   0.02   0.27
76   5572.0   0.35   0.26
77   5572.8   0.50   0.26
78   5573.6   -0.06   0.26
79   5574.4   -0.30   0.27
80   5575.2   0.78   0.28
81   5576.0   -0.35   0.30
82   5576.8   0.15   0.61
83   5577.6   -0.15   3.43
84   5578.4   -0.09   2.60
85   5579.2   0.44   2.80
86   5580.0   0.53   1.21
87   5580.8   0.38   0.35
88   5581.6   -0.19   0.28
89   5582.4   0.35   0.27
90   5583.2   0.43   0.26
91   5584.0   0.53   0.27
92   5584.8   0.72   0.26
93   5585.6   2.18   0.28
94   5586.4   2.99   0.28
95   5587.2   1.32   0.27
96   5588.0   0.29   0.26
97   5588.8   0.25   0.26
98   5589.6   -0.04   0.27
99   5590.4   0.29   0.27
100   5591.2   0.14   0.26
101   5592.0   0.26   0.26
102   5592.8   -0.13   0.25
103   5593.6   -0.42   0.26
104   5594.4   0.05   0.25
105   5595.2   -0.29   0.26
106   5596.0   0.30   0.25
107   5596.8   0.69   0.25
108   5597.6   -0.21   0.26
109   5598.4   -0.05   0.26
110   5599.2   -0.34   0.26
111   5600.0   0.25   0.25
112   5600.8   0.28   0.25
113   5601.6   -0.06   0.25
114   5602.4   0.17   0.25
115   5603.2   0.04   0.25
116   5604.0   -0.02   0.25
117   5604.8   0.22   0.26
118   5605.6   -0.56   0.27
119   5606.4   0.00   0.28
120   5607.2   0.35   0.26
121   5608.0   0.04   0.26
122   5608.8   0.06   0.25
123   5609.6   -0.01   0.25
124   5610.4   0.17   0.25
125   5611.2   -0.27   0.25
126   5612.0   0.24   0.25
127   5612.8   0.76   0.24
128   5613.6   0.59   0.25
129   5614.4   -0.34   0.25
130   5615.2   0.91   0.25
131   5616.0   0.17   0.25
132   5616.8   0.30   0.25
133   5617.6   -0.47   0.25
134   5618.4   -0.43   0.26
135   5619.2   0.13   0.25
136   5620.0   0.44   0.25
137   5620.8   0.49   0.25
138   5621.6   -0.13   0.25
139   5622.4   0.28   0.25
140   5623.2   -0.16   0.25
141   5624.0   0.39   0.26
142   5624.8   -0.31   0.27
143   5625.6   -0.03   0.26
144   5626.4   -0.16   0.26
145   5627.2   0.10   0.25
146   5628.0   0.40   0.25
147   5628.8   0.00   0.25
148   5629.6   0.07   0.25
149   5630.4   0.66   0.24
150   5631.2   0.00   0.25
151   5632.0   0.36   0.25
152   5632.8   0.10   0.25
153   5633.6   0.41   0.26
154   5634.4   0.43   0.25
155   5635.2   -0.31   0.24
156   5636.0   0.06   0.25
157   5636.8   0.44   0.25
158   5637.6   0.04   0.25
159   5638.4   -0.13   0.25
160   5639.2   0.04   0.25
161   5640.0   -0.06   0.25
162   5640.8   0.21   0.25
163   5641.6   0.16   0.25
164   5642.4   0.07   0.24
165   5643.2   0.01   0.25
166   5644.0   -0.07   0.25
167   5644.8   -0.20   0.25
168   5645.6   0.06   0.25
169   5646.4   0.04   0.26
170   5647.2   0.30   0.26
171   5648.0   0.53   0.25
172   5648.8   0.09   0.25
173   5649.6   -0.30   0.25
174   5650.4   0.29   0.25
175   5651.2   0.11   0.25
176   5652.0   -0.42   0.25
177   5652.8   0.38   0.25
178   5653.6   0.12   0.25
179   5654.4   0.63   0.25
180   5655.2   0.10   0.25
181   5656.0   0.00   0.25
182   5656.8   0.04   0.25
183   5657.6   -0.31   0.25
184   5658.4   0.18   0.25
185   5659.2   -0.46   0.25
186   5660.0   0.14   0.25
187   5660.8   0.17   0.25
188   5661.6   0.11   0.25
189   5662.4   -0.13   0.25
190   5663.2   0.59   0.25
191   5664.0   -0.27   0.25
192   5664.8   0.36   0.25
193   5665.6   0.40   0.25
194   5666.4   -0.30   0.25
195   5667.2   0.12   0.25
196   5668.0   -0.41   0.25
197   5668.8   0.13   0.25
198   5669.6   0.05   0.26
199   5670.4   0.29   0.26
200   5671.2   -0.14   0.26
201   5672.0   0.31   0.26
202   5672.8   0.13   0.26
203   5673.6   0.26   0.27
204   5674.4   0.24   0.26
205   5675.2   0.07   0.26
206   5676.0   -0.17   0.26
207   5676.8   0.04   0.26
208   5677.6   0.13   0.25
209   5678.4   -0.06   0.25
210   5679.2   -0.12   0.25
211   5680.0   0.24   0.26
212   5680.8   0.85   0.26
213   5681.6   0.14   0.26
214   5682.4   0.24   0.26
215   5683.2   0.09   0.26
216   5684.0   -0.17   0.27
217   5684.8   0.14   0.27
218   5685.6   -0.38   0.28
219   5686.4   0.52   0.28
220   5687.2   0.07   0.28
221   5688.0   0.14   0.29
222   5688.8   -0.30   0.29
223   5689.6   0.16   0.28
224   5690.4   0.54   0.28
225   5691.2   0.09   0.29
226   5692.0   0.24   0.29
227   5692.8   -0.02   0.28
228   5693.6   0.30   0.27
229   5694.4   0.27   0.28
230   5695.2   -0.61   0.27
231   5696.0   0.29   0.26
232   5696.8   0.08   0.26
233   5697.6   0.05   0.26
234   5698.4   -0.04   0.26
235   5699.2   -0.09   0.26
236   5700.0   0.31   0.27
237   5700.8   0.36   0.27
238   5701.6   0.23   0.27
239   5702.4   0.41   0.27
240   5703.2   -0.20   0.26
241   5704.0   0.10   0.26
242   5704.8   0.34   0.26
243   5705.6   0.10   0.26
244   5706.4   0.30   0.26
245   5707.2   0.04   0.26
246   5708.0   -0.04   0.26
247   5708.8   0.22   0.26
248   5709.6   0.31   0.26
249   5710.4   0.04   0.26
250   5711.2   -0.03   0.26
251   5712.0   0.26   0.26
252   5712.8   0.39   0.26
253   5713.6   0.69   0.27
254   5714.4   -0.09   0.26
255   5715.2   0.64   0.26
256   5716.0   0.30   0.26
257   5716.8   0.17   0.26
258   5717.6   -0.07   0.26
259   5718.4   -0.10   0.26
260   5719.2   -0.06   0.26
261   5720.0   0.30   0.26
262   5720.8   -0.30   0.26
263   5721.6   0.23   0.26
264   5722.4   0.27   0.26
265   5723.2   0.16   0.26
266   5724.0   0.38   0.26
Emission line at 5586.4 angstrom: [O III] 5007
